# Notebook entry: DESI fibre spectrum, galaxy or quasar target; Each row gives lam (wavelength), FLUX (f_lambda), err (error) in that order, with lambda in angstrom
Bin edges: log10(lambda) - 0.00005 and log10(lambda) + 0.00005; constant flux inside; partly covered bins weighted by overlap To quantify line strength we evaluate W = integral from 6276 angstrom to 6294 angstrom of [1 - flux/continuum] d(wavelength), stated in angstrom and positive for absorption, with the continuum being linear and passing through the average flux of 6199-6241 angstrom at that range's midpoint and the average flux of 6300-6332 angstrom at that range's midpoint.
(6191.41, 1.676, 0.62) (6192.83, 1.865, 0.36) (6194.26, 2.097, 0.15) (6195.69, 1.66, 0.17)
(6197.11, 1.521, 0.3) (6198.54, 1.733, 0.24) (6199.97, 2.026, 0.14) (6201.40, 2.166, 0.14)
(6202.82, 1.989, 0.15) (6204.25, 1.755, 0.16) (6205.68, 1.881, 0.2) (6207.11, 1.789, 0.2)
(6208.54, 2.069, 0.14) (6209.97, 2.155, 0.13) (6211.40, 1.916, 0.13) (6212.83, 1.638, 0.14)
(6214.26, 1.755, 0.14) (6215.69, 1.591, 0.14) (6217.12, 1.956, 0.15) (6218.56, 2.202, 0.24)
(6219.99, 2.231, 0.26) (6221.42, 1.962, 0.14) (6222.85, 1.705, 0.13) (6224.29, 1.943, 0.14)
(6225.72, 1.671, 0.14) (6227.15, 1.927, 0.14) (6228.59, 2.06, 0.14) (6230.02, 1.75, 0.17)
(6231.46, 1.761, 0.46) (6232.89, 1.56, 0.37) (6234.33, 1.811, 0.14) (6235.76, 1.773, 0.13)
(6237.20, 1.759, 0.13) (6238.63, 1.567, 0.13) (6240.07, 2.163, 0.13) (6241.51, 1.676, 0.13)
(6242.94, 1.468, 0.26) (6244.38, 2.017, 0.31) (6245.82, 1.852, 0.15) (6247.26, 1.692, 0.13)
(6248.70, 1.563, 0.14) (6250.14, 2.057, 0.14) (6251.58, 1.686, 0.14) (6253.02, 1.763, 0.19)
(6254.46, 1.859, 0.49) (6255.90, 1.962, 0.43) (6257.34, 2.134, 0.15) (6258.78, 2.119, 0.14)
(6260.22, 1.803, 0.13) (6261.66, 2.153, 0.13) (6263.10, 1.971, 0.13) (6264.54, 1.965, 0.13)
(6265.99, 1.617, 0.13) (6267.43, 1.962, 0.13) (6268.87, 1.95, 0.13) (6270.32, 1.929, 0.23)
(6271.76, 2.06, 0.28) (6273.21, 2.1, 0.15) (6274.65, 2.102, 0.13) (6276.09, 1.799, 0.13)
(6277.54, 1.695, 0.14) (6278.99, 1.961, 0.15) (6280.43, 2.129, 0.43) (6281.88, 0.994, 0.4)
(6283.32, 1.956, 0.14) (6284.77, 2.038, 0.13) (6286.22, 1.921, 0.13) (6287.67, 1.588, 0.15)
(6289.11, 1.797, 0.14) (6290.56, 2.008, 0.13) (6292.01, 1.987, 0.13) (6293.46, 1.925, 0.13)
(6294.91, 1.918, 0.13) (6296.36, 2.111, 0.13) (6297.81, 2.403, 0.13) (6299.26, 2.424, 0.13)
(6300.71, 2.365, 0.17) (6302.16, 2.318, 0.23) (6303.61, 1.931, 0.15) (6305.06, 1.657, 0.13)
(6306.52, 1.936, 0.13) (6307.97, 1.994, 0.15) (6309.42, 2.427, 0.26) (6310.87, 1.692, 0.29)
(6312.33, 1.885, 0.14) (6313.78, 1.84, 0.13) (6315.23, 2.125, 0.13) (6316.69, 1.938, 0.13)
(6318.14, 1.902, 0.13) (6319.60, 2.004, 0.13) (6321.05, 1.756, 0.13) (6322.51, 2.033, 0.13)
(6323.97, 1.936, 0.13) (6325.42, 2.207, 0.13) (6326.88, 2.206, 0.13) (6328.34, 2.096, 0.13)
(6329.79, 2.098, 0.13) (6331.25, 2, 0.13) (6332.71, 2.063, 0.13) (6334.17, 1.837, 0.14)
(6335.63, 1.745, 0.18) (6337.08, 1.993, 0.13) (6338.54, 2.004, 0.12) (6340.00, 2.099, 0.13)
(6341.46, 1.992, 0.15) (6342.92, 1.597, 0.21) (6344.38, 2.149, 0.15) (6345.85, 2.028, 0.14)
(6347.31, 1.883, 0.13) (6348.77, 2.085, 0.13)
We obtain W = 1.3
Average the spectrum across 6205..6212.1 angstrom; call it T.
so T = 1.96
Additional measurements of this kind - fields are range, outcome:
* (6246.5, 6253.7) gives 1.75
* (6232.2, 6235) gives 1.68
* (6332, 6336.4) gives 1.88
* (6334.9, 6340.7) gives 1.96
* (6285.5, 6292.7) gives 1.86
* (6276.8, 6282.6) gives 1.69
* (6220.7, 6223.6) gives 1.83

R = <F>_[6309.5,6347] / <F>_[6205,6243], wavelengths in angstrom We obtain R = 1.07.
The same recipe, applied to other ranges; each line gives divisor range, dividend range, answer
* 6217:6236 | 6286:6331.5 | 1.07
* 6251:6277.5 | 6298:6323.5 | 1.04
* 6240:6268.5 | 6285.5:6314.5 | 1.07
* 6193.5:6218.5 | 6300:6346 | 1.07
